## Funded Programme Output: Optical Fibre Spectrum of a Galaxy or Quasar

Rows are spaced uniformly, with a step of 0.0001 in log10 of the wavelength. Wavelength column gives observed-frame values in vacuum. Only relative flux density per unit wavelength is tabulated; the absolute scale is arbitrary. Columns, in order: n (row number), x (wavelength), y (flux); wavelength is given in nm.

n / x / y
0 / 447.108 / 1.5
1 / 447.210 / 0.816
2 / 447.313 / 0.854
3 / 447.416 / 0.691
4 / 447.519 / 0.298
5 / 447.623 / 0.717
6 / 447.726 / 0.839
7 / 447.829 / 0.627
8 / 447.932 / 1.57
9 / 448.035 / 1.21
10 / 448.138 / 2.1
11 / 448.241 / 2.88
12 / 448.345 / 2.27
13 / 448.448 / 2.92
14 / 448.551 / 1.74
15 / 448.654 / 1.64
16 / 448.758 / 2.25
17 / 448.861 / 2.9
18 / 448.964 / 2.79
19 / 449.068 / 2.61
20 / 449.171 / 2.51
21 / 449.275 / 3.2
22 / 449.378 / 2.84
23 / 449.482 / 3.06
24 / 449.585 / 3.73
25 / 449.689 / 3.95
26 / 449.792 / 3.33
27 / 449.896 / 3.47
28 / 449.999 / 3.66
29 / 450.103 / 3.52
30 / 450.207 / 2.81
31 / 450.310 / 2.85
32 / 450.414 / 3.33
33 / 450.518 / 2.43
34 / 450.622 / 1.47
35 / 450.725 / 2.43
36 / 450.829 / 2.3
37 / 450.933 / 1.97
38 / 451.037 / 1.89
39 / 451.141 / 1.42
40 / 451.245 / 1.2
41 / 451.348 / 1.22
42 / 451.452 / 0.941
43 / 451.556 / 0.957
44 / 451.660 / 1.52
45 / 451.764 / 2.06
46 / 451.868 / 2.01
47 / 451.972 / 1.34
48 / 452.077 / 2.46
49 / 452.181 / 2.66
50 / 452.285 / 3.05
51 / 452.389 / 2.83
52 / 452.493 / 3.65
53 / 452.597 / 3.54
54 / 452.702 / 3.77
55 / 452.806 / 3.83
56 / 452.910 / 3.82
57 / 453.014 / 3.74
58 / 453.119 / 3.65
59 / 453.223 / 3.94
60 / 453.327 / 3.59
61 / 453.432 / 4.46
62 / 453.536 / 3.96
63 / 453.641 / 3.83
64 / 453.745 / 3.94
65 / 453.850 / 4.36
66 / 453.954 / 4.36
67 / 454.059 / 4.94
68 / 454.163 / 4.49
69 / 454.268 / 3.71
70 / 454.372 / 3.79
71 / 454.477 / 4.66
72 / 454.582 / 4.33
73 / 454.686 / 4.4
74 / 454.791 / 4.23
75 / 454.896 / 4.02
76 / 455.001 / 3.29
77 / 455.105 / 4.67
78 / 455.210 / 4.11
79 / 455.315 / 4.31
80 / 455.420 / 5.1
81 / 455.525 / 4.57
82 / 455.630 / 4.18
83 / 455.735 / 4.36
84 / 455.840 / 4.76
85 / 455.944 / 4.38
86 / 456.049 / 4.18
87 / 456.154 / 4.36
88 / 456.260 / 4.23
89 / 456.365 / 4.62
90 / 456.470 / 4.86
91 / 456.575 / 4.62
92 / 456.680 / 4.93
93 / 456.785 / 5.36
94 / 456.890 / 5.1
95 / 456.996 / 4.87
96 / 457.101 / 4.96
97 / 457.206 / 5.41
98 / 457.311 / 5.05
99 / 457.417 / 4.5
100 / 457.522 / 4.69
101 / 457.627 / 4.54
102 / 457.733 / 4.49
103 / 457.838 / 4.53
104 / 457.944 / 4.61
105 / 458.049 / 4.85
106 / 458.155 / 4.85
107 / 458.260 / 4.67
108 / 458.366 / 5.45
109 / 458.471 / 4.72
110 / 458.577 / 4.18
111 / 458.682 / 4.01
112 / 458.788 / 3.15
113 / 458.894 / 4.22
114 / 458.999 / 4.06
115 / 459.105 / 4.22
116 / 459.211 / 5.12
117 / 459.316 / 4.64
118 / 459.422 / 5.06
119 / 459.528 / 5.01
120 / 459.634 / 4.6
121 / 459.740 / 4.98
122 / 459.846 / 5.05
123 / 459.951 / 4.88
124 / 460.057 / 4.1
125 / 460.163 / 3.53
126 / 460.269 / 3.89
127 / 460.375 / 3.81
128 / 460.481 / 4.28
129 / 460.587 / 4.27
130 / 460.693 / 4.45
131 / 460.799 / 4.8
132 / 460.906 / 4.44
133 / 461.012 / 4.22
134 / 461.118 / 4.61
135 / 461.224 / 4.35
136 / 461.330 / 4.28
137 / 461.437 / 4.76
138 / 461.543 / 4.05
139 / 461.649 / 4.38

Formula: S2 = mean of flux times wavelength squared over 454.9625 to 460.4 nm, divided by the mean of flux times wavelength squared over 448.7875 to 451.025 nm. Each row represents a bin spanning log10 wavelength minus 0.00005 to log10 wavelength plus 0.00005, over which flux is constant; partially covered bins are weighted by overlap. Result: 1.63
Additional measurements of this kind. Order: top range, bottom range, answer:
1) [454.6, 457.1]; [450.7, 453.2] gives 1.87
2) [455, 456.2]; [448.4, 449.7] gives 1.65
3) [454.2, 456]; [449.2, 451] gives 1.49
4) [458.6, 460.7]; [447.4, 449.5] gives 2.30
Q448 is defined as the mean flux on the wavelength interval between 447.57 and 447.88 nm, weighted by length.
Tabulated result 0.725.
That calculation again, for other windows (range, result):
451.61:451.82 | 1.8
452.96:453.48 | 3.87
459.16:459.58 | 4.96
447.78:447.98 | 1.1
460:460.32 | 3.85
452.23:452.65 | 3.26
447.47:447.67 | 0.503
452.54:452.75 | 3.64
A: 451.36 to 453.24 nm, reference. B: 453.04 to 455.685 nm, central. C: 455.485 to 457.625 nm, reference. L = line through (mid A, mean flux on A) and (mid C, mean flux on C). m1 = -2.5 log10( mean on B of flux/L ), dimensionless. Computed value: -0.15 mag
